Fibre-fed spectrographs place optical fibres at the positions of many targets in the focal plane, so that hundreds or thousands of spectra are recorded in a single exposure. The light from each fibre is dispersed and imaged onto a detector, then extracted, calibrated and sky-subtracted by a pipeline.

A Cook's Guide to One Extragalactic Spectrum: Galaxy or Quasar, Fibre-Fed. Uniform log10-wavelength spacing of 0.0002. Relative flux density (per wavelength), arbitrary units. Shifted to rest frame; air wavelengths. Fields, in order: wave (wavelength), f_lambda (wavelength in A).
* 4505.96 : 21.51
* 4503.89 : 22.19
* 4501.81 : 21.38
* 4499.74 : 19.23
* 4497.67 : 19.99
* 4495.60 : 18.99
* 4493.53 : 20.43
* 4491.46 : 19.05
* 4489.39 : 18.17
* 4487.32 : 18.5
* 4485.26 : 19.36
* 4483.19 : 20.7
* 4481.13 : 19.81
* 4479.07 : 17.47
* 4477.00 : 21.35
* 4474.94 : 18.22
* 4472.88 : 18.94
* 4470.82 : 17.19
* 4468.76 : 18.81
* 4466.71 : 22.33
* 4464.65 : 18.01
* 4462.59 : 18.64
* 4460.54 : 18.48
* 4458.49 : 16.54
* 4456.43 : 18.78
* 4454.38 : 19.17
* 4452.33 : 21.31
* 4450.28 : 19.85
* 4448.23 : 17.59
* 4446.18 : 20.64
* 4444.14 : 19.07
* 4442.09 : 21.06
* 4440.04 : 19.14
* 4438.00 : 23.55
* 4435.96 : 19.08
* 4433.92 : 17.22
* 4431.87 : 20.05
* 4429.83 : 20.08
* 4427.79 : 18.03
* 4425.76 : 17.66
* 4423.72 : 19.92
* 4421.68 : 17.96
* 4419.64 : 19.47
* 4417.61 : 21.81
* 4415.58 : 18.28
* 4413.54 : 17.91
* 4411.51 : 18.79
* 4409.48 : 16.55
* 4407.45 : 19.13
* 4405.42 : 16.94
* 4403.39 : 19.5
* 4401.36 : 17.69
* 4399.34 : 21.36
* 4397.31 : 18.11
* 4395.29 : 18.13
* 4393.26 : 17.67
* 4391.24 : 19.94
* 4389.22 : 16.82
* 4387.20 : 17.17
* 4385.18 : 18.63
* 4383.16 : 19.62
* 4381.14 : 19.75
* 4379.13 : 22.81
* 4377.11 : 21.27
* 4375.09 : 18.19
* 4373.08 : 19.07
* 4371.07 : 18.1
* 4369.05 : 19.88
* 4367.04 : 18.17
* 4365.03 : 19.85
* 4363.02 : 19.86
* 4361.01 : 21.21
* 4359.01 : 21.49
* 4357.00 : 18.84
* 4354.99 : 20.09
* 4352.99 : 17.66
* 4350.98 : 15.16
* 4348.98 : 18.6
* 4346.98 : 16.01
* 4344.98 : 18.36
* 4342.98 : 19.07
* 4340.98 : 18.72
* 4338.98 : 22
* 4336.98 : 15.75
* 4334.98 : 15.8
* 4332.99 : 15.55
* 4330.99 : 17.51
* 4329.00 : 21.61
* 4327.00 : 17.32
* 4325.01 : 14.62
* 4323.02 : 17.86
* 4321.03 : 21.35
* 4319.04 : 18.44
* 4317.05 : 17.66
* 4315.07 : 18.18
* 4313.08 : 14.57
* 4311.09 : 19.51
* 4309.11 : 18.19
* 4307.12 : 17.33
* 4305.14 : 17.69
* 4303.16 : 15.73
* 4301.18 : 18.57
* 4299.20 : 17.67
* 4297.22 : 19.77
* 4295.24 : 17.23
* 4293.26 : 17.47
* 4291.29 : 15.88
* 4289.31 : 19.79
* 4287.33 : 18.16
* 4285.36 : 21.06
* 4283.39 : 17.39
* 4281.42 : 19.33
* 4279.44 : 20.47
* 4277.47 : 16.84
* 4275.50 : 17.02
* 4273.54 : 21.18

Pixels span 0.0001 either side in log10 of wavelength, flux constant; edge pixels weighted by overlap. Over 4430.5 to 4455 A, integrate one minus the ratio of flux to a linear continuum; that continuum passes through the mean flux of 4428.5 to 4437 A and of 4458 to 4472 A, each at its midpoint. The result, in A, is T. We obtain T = -1.1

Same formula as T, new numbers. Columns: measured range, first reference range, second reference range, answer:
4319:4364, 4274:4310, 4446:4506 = 0.2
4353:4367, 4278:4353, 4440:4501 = -1.2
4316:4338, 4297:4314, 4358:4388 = 0.8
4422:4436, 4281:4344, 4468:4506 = 0.1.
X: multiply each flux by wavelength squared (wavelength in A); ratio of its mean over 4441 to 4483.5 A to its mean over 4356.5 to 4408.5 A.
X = 1.04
